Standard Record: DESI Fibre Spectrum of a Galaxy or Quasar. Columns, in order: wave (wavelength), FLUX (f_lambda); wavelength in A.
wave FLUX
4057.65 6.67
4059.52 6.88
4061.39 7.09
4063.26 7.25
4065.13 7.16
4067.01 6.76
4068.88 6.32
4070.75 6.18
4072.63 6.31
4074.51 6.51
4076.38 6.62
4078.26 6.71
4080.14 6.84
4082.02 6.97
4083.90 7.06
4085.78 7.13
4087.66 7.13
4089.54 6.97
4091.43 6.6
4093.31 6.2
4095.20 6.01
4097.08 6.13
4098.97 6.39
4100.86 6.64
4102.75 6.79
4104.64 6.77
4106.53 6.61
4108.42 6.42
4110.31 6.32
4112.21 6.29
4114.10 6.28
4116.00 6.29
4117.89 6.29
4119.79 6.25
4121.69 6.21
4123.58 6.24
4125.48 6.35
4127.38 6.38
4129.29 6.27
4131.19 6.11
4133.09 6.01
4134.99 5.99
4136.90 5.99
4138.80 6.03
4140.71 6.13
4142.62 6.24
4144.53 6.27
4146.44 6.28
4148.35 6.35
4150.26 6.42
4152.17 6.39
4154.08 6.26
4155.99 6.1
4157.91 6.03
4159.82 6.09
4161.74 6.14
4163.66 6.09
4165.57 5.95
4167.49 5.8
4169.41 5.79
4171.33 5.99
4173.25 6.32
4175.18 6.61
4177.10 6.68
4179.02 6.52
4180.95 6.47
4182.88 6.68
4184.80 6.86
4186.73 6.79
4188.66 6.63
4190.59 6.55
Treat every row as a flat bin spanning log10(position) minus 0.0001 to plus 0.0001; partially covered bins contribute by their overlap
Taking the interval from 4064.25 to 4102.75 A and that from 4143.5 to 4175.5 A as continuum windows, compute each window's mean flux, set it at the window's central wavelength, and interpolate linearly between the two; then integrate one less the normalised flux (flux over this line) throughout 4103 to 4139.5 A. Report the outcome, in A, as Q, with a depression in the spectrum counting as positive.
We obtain 0.7 A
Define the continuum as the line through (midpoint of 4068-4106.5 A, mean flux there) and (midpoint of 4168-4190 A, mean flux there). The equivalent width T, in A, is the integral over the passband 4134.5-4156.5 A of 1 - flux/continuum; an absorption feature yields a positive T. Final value 1.1 A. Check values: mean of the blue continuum 6.61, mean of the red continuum 6.47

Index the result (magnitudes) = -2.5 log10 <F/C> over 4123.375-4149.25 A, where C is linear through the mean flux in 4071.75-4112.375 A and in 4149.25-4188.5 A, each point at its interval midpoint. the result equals 0.04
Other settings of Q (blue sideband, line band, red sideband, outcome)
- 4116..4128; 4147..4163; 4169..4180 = 0.3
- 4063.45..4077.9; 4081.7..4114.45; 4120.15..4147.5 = -0.9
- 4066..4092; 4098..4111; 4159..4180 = 0.0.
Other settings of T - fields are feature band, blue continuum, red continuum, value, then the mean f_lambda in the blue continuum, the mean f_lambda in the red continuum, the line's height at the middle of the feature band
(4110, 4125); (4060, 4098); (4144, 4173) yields 0.36 A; 6.7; 6.13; 6.43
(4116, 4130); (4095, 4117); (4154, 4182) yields 0.17 A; 6.43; 6.19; 6.36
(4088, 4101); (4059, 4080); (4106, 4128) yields 0.13 A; 6.71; 6.32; 6.51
